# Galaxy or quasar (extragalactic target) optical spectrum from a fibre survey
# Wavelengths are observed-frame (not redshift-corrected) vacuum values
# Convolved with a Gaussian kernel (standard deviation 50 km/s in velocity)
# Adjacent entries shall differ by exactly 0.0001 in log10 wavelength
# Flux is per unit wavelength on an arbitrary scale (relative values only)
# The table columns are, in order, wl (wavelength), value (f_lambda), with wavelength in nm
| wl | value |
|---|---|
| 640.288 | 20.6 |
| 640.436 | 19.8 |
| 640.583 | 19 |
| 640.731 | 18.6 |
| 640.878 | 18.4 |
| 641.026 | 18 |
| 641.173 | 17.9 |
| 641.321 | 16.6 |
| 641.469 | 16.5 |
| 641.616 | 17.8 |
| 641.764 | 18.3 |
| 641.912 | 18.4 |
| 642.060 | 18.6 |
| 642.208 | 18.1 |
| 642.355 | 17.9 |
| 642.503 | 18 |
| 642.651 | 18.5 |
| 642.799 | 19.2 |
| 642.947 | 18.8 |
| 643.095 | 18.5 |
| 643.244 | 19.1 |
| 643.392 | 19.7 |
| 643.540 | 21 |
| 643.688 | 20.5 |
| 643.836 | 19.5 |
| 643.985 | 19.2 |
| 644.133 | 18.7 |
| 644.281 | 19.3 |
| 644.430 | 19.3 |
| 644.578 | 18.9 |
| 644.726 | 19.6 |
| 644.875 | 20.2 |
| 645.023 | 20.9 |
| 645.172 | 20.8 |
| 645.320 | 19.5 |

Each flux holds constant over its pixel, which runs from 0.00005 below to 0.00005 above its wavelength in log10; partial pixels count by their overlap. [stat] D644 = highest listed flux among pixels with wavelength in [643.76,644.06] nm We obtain 19.5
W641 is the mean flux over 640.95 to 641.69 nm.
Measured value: 17.4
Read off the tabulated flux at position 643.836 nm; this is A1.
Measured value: 19.5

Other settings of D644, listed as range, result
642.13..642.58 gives 18.1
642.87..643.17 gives 18.8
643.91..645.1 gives 20.9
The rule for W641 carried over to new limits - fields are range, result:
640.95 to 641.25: 17.9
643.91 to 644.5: 19.1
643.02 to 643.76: 19.7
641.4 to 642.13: 17.9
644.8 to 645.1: 20.5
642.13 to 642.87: 18.4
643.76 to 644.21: 19.1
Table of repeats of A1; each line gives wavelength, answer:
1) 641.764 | 18.3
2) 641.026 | 18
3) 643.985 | 19.2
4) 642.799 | 19.2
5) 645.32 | 19.5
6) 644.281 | 19.3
